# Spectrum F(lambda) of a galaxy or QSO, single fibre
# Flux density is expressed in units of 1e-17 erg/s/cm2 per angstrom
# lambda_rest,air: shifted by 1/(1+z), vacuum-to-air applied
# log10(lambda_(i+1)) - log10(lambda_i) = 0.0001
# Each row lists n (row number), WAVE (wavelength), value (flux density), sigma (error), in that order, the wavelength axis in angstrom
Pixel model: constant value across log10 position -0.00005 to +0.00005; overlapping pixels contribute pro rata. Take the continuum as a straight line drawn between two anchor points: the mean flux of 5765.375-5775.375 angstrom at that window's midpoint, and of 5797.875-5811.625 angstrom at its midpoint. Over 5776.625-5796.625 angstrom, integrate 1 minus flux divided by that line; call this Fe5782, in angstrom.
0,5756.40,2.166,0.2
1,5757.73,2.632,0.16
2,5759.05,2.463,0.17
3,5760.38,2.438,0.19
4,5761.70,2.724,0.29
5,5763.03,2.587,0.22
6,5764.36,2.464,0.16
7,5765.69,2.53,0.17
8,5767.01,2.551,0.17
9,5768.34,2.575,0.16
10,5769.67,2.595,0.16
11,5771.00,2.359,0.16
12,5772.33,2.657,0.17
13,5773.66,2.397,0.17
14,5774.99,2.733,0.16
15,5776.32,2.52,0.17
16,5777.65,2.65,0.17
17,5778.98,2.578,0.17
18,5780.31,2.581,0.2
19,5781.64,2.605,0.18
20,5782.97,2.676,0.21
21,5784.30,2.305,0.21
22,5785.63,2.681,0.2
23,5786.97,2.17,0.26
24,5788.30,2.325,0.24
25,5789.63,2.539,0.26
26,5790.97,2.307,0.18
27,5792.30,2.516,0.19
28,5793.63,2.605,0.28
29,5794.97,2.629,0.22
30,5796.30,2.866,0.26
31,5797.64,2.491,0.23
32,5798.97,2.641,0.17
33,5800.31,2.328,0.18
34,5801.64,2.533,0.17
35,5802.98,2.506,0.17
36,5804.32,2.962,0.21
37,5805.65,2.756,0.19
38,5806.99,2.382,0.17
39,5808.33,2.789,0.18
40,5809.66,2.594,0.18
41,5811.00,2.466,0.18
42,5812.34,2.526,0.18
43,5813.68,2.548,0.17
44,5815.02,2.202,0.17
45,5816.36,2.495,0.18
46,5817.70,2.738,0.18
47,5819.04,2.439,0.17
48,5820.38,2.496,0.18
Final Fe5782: 0.3 angstrom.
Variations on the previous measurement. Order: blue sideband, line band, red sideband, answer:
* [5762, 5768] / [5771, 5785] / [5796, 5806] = 0.1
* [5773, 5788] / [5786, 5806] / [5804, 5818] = 0.1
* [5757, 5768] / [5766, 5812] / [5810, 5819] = -0.6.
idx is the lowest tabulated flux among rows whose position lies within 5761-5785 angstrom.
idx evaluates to 2.305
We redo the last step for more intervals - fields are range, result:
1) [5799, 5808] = 2.328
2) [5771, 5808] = 2.17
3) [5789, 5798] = 2.307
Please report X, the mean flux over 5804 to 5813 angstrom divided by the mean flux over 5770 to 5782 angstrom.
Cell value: 1.02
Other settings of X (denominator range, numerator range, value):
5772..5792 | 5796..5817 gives 1.02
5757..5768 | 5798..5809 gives 1.02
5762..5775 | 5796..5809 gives 1.03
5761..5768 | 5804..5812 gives 1.03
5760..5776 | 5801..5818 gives 1.01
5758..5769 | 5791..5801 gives 1.01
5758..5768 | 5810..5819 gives 0.98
